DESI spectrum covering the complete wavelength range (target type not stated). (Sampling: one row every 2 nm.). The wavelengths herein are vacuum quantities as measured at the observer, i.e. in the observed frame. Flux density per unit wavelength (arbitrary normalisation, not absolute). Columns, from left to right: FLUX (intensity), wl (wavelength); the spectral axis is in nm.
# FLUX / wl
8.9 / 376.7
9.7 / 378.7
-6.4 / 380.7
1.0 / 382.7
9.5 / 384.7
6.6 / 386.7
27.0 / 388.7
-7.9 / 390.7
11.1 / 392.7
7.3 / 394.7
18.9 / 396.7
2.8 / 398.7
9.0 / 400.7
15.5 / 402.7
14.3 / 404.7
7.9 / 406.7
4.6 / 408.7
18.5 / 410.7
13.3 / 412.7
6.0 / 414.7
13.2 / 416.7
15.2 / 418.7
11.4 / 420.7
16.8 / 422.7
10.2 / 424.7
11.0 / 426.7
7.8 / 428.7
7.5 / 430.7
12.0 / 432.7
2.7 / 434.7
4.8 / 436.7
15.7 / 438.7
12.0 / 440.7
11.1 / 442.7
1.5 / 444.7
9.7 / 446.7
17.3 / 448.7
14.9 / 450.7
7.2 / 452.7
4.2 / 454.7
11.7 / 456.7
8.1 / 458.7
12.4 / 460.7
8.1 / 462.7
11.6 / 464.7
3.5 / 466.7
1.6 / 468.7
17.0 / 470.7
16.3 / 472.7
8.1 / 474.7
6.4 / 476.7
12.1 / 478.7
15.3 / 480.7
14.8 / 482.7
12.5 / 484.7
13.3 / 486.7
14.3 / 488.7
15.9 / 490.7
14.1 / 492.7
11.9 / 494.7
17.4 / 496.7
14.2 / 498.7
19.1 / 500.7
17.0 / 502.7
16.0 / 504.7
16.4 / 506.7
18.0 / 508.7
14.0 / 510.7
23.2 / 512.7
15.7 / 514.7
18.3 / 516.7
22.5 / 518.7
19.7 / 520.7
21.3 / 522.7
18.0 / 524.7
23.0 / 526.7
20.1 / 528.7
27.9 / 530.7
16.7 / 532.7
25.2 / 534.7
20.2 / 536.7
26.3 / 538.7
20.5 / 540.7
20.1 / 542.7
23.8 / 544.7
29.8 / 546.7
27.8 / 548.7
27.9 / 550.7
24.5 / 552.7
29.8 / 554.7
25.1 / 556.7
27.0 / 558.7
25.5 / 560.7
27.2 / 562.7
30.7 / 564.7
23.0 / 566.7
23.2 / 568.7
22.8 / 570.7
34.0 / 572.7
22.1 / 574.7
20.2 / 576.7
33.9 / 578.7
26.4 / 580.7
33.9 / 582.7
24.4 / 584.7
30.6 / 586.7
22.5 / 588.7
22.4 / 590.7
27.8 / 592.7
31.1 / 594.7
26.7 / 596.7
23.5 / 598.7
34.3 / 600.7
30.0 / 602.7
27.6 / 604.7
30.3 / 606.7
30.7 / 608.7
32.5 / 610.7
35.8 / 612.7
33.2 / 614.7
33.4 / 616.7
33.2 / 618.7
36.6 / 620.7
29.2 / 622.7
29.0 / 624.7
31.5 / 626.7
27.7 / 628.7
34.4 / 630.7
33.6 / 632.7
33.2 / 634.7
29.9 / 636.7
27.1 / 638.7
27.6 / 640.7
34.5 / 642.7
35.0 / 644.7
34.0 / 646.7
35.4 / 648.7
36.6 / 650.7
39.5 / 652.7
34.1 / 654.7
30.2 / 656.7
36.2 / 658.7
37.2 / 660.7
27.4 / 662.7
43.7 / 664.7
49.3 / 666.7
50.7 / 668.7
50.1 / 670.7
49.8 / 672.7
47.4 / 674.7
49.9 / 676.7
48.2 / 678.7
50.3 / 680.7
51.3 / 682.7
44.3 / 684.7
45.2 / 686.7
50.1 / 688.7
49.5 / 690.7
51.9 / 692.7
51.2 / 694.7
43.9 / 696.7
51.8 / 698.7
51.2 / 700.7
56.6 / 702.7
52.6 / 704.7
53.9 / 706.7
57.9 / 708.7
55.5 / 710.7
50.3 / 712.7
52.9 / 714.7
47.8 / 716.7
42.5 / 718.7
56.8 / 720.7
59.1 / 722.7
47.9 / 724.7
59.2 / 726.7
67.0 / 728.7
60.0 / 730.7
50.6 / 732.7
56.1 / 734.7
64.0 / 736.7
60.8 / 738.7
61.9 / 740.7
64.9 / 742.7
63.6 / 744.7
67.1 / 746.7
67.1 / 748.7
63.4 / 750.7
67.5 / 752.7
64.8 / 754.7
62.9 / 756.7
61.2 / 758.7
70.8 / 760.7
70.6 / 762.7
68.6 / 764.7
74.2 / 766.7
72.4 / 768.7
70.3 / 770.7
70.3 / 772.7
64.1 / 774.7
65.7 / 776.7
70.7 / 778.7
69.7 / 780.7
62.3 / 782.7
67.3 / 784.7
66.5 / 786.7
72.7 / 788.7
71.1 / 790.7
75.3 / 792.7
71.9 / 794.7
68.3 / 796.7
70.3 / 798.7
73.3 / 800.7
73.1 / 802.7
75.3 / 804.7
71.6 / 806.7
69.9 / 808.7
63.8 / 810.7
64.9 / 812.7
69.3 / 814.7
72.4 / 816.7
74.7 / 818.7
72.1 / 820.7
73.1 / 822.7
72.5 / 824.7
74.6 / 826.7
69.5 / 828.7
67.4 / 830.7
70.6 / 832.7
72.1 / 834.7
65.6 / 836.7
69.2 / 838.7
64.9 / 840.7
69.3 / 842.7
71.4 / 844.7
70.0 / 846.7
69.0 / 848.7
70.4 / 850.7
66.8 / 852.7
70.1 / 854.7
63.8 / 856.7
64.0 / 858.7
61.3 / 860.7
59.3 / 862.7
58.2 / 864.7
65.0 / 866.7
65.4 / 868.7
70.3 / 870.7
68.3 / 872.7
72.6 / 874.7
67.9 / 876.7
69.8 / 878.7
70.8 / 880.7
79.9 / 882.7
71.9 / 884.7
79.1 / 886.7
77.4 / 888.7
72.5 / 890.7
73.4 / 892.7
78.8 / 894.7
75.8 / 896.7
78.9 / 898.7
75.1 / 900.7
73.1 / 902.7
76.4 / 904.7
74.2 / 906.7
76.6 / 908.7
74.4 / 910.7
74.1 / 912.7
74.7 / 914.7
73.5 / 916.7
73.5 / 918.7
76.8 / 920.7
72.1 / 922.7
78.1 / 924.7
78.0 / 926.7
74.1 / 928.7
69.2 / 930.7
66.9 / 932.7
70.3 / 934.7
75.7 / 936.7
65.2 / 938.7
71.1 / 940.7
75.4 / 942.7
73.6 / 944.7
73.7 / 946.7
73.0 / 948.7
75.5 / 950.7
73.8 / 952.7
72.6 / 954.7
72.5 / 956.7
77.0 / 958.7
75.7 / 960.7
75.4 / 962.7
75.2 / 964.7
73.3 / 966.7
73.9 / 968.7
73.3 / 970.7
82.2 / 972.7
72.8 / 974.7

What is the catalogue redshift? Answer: 0.67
